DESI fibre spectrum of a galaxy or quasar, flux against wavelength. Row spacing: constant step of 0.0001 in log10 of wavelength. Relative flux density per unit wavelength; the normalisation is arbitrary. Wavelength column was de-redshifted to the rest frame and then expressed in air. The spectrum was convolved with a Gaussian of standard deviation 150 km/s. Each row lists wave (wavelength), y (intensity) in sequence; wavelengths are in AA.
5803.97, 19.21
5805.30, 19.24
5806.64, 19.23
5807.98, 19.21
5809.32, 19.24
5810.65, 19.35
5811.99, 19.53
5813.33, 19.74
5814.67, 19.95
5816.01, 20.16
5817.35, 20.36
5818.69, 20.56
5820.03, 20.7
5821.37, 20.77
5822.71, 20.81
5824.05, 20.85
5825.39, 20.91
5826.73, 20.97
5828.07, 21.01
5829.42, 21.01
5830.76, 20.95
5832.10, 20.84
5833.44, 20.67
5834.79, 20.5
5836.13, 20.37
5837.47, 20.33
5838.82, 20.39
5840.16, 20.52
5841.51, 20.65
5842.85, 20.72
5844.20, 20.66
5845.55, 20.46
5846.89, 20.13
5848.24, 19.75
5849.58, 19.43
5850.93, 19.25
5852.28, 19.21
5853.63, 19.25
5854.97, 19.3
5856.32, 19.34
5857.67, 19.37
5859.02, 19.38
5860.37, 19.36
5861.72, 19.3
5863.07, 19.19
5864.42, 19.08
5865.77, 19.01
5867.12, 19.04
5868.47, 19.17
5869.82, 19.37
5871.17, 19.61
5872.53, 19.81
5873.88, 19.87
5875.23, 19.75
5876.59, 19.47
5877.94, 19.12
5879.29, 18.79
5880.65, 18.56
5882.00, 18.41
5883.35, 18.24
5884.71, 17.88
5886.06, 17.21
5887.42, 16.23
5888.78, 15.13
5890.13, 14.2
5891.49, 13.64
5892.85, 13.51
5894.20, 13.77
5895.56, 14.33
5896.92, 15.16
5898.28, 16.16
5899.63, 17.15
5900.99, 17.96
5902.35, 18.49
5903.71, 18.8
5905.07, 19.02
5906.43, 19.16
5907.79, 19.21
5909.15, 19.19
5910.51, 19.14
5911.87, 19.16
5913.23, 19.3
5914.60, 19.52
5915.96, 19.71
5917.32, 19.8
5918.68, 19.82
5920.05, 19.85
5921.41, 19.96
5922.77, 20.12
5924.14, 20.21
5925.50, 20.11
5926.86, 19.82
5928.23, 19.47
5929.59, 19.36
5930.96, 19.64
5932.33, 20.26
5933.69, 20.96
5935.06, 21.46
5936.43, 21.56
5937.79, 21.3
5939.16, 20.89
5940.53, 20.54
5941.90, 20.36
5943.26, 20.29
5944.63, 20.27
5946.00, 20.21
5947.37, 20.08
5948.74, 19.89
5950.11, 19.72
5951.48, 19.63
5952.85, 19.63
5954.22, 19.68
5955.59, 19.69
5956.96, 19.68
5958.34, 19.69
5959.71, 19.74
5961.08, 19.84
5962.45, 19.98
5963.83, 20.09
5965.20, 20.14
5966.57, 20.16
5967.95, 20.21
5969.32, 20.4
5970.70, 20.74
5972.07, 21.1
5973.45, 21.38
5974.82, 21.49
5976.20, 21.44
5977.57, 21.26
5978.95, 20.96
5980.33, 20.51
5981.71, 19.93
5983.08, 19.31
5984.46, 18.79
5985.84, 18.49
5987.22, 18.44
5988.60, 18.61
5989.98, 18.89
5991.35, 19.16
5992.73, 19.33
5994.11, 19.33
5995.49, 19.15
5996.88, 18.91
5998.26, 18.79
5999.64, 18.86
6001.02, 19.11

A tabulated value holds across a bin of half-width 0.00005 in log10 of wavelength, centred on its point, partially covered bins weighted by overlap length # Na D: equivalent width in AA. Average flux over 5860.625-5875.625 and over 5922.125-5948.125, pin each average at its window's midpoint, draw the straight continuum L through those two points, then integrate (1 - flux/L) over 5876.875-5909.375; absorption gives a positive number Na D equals 4.4 AA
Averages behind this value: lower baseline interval 19.4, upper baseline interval 20.4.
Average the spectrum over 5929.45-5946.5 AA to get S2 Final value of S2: 20.6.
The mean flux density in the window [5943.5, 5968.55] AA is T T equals 19.9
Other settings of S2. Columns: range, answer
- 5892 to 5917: 17.7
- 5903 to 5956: 19.9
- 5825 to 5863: 20.1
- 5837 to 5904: 18.4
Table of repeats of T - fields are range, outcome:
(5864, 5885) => 19.1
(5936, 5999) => 20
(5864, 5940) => 18.7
